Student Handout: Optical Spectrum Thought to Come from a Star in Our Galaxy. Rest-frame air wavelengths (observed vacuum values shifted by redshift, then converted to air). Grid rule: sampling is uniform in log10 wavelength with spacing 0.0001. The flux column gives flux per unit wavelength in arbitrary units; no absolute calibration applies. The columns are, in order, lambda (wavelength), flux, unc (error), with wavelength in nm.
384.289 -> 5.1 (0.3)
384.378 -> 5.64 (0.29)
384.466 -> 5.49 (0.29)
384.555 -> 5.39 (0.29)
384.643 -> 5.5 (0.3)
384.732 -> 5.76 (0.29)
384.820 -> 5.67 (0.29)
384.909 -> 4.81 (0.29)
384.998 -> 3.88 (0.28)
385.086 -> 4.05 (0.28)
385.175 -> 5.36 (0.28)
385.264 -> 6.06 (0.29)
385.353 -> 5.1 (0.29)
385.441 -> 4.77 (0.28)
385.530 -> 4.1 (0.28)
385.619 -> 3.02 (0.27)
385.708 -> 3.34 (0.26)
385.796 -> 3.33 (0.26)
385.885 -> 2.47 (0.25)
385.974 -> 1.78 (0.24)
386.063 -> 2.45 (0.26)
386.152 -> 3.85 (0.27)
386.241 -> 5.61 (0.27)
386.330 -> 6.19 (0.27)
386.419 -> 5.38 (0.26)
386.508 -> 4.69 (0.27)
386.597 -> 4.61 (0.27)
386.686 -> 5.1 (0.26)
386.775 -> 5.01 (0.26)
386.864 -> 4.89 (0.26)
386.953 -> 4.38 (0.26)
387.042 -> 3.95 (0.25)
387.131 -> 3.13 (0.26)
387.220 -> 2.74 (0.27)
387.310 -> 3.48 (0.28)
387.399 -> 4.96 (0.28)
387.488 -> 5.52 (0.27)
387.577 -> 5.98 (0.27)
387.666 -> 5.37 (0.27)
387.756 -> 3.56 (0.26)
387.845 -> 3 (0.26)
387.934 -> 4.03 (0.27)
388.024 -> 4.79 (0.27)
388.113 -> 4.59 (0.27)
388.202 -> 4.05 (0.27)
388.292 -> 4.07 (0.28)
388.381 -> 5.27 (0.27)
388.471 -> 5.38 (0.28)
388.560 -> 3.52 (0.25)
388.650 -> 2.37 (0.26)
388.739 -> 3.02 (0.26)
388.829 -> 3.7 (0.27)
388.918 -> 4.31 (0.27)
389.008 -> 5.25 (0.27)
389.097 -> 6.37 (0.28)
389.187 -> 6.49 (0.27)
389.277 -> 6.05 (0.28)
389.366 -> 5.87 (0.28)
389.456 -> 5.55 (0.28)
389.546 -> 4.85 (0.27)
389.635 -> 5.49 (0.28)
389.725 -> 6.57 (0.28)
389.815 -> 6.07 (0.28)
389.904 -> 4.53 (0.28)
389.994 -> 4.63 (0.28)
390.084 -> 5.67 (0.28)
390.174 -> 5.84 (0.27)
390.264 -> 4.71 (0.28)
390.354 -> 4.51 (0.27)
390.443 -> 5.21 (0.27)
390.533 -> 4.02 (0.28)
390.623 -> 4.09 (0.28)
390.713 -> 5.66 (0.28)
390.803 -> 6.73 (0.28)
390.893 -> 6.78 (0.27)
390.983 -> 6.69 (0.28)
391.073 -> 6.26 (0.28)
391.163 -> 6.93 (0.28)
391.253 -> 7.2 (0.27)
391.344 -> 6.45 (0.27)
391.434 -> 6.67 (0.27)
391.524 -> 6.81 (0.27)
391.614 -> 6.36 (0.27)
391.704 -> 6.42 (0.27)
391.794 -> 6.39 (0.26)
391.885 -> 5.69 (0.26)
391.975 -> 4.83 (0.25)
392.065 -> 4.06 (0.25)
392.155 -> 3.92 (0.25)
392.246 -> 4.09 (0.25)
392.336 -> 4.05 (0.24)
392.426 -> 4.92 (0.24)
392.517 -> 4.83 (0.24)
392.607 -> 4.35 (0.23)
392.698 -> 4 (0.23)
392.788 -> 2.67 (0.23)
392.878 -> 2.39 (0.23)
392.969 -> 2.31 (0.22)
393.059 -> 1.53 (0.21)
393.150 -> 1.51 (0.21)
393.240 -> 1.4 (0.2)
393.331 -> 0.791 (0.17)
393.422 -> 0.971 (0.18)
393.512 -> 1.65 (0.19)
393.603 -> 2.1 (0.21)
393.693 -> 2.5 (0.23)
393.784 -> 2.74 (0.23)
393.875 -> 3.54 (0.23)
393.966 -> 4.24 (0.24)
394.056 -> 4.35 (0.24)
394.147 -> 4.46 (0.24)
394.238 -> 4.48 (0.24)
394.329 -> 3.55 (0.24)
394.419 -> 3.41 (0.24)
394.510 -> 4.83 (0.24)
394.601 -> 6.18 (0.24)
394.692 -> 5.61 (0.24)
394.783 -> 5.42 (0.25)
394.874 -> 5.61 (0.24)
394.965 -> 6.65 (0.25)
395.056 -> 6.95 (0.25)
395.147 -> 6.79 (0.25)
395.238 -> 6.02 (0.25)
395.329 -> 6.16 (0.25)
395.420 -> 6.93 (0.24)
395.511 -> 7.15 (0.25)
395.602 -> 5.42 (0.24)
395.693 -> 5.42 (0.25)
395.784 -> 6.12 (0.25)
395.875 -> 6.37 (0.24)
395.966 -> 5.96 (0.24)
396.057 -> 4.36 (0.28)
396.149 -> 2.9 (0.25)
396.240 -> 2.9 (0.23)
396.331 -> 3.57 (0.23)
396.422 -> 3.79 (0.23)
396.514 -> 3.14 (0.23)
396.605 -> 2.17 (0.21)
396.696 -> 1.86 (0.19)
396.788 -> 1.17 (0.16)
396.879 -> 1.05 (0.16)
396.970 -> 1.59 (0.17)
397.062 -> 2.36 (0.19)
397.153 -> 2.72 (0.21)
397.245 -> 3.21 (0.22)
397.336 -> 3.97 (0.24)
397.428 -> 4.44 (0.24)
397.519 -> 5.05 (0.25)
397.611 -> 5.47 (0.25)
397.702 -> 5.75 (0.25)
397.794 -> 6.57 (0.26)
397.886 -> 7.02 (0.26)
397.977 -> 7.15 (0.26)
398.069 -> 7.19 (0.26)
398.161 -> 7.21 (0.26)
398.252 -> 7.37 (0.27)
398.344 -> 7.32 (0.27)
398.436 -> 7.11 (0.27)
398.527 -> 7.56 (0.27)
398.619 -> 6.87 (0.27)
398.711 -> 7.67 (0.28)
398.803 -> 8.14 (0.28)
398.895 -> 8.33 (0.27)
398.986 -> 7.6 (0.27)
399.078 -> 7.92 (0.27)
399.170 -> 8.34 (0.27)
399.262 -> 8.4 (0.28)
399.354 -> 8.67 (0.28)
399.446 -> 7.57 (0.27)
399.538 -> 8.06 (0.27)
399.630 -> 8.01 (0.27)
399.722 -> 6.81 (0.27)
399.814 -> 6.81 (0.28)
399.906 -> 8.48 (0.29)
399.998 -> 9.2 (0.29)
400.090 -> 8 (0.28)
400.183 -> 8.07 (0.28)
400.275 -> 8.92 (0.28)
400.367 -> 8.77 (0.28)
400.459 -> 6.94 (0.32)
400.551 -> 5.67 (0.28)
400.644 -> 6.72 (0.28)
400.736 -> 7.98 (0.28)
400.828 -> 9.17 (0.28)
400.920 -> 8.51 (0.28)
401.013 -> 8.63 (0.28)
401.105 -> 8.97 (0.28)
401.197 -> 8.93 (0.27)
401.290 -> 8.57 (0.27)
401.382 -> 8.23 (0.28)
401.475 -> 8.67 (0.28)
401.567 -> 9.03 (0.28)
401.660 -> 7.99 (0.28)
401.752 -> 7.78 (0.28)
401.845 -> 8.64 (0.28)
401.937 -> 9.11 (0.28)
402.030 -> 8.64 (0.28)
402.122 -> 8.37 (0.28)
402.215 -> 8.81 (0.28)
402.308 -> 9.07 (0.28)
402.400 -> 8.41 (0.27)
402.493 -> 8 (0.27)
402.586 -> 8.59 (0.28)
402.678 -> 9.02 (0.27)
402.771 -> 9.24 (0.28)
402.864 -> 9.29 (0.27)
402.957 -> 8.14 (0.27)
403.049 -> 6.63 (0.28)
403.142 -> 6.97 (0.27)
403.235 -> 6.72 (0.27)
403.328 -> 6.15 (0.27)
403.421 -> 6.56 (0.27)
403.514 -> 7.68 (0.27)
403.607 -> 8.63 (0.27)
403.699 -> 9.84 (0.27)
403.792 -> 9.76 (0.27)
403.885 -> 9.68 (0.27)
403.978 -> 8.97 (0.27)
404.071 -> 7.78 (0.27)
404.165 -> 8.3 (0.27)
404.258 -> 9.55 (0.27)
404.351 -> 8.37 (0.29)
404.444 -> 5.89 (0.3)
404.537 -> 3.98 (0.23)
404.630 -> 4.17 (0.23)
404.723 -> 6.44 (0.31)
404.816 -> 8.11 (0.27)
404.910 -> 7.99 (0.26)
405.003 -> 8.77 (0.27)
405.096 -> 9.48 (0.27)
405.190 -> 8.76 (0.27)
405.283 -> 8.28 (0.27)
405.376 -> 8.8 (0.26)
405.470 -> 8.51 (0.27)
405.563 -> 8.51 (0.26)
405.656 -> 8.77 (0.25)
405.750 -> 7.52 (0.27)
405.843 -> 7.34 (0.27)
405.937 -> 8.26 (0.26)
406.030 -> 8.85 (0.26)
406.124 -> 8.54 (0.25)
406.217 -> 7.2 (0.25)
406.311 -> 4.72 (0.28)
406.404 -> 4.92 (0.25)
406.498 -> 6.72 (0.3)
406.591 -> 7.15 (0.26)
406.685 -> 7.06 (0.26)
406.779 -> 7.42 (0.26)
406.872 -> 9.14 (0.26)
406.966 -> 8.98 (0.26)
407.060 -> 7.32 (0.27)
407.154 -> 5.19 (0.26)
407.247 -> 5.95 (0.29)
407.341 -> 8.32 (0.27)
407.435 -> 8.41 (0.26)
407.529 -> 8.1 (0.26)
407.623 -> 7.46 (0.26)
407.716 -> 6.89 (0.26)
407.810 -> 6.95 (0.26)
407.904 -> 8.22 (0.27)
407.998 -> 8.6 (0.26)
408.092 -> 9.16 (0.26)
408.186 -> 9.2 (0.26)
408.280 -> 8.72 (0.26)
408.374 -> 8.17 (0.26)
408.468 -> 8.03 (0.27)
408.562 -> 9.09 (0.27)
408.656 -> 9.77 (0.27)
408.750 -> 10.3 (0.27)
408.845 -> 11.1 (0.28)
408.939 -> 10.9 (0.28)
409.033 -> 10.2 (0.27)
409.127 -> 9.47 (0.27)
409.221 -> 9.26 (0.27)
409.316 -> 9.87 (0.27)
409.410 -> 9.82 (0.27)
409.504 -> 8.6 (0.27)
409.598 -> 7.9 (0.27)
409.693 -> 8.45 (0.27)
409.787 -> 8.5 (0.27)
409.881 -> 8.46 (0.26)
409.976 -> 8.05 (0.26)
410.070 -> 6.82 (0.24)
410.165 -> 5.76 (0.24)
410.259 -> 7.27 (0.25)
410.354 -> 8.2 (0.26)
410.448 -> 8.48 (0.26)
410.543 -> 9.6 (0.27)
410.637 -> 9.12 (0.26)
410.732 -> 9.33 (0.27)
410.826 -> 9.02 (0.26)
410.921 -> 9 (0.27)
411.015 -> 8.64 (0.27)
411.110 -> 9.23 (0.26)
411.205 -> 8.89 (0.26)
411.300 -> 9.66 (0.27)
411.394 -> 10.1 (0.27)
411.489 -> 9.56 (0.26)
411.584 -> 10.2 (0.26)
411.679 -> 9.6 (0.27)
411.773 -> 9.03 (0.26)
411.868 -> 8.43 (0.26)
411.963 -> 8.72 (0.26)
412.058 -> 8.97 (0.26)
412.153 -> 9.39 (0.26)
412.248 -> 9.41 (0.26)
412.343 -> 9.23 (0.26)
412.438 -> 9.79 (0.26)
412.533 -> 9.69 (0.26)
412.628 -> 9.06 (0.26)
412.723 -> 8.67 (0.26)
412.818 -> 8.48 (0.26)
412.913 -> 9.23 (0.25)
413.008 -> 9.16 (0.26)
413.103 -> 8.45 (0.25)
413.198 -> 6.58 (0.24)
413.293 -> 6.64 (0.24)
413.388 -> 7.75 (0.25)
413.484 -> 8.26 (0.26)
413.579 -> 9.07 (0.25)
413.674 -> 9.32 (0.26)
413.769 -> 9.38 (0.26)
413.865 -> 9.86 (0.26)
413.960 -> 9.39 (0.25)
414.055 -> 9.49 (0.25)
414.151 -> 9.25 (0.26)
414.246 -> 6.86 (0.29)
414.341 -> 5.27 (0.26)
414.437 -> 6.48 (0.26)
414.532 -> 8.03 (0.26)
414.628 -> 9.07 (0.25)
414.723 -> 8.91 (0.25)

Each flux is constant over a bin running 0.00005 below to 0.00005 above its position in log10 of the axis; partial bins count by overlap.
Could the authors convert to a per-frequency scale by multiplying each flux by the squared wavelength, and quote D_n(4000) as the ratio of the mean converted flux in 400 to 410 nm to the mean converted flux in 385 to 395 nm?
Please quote 1.95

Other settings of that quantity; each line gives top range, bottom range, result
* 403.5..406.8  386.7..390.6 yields 1.80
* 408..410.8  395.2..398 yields 2.14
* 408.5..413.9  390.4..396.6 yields 2.10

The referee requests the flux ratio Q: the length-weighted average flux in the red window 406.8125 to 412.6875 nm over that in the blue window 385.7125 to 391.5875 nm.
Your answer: 1.79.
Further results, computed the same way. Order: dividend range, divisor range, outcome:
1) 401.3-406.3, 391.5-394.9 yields 2.08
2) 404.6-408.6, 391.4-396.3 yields 1.74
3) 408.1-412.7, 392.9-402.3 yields 1.53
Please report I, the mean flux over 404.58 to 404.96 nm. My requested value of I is 6.67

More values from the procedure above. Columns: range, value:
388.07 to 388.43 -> 4.5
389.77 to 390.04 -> 5.08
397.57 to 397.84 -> 5.94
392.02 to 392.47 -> 4.21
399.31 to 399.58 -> 8.09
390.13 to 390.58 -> 4.86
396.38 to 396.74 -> 2.73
